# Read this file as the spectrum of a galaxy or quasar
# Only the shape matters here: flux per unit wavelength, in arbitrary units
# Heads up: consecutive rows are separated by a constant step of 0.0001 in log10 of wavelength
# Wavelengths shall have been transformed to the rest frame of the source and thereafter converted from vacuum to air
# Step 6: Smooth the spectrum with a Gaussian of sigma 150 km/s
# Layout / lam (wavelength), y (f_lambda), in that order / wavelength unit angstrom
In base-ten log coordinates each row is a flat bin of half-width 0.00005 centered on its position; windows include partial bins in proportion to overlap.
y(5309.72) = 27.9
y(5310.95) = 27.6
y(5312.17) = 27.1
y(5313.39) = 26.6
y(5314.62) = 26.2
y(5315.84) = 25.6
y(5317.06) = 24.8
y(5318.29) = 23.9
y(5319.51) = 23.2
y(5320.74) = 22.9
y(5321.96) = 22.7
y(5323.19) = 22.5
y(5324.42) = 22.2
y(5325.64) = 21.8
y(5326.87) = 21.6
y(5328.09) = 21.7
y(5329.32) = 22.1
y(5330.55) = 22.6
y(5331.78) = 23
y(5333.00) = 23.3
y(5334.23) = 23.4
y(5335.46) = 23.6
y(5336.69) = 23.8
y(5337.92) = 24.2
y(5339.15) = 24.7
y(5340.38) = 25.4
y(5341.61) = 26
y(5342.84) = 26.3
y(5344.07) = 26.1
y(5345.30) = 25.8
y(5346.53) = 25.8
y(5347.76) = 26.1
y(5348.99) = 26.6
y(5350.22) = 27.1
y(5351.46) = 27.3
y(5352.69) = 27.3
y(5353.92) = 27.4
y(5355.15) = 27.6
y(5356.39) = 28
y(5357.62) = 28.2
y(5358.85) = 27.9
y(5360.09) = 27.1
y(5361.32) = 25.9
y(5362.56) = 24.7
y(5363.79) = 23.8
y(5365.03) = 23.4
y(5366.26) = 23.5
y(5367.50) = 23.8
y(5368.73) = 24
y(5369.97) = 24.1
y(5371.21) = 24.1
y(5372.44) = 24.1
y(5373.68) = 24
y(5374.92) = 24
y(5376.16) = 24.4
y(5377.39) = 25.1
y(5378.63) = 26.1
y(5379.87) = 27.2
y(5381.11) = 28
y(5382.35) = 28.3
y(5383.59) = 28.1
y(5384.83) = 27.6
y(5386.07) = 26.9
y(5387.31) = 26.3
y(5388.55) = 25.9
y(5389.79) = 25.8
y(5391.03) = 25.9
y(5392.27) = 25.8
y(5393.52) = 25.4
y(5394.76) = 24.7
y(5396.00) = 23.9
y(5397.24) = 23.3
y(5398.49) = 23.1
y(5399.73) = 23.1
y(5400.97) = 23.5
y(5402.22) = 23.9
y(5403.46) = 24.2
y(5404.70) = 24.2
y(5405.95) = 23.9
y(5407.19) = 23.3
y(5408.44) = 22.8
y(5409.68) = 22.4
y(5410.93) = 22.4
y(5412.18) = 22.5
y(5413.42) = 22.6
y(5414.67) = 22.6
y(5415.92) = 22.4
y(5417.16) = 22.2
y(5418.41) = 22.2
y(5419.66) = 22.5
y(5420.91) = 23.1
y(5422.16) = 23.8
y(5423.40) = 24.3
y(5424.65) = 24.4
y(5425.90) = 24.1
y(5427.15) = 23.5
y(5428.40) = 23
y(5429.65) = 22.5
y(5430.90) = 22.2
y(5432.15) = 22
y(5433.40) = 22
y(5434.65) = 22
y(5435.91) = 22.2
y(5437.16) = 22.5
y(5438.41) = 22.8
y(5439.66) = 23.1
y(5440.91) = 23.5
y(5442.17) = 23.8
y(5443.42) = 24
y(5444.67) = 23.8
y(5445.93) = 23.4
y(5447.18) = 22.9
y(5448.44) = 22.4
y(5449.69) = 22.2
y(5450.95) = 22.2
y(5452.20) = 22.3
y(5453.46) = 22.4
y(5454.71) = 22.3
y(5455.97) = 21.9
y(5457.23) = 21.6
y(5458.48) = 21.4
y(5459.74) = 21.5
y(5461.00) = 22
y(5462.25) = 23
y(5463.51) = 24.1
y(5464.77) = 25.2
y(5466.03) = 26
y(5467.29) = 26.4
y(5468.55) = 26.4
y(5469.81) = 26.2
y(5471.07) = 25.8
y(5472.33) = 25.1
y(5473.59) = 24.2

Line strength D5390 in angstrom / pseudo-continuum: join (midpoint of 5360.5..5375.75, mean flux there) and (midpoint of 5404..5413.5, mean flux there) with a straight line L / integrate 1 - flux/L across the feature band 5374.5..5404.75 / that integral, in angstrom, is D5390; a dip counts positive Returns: -2.4 angstrom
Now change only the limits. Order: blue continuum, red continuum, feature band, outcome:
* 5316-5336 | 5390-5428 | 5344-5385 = -4.84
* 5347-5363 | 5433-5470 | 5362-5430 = 2.97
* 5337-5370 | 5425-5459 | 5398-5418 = 0.71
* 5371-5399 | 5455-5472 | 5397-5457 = 4.29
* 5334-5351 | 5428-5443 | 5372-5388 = -1.25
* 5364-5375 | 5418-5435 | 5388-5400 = -0.63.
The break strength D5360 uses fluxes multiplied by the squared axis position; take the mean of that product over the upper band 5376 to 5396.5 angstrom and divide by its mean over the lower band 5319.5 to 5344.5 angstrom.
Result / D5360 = 1.1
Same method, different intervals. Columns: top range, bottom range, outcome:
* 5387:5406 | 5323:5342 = 1.08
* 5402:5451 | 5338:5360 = 0.89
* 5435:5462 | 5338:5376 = 0.91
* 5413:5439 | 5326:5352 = 0.96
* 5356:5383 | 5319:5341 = 1.12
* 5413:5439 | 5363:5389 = 0.92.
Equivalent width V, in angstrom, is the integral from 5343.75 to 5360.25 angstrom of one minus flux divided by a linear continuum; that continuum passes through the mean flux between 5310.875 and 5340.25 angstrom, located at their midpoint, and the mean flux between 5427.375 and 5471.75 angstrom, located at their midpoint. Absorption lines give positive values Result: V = -2.38 angstrom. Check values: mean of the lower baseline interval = 23.8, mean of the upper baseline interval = 23.2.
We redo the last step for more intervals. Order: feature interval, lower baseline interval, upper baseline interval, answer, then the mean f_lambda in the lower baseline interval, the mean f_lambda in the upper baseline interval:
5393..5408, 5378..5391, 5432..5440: 1.0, 27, 22.4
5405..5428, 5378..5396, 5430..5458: 1.3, 26.5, 22.6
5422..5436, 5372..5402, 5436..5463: 0.3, 25.4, 22.6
